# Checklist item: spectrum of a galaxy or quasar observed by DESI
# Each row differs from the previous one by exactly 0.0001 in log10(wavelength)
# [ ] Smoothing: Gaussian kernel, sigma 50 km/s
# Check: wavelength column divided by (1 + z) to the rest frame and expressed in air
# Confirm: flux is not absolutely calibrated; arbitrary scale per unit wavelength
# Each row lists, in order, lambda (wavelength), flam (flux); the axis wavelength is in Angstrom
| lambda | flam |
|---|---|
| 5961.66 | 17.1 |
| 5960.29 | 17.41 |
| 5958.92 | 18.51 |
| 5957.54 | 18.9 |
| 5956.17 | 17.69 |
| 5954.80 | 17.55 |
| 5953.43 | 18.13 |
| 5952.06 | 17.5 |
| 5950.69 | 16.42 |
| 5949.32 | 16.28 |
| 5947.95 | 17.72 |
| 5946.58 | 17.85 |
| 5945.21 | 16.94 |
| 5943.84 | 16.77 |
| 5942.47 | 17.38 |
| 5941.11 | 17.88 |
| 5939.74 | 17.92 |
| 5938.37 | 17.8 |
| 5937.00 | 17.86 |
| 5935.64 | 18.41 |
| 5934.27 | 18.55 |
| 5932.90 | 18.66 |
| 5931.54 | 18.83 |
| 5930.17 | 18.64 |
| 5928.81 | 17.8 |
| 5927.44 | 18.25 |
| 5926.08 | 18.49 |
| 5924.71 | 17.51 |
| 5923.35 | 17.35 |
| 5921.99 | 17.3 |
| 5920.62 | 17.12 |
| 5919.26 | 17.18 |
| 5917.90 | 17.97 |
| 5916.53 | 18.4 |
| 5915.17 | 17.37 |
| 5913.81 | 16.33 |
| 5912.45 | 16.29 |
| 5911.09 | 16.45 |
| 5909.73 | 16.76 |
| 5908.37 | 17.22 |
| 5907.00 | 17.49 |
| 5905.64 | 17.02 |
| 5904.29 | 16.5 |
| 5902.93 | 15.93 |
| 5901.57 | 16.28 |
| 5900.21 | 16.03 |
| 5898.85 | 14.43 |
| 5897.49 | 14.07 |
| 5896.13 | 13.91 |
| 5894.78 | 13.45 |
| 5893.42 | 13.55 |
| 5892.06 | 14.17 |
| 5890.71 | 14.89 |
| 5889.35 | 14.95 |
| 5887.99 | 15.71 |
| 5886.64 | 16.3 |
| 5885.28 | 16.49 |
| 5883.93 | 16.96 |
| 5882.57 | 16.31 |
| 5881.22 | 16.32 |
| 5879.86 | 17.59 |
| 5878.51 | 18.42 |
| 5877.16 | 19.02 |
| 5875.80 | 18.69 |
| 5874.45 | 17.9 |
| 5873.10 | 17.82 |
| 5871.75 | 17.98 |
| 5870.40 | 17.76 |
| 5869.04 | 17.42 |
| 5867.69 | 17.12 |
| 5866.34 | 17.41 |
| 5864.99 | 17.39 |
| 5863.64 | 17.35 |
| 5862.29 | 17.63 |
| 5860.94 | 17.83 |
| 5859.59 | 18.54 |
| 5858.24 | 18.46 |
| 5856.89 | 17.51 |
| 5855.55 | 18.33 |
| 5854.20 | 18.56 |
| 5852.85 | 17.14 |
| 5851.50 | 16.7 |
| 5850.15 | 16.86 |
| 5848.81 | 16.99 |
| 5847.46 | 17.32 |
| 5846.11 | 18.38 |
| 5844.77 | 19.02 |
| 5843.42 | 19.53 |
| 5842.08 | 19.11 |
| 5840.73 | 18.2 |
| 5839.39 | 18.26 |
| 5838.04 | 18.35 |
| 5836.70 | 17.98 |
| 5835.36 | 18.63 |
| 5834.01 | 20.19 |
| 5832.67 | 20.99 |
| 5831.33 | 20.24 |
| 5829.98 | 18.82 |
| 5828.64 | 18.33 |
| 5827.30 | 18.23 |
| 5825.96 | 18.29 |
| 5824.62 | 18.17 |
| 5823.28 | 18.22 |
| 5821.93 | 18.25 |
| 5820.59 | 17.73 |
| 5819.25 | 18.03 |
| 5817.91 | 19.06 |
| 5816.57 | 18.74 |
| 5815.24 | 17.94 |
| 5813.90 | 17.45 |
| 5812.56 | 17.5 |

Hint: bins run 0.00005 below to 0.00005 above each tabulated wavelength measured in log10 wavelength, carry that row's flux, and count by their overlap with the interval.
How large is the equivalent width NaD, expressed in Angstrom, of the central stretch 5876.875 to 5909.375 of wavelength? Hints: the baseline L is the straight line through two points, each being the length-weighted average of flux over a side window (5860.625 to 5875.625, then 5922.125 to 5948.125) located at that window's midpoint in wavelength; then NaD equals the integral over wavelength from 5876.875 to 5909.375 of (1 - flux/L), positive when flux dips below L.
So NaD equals 3.3 Angstrom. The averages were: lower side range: 17.6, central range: 15.9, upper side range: 17.9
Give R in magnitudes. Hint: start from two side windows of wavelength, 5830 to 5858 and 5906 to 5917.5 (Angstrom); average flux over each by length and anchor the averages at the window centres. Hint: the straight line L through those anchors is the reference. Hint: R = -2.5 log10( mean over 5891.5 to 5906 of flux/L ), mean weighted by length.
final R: 0.155 mag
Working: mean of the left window 18.4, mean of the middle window 15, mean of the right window 17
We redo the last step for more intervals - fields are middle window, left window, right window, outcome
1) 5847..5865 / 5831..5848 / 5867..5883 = 0.04 mag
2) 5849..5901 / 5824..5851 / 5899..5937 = 0.08 mag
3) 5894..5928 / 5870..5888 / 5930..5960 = 0.07 mag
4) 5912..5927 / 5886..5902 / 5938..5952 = -0.09 mag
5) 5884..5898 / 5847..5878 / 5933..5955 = 0.19 mag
